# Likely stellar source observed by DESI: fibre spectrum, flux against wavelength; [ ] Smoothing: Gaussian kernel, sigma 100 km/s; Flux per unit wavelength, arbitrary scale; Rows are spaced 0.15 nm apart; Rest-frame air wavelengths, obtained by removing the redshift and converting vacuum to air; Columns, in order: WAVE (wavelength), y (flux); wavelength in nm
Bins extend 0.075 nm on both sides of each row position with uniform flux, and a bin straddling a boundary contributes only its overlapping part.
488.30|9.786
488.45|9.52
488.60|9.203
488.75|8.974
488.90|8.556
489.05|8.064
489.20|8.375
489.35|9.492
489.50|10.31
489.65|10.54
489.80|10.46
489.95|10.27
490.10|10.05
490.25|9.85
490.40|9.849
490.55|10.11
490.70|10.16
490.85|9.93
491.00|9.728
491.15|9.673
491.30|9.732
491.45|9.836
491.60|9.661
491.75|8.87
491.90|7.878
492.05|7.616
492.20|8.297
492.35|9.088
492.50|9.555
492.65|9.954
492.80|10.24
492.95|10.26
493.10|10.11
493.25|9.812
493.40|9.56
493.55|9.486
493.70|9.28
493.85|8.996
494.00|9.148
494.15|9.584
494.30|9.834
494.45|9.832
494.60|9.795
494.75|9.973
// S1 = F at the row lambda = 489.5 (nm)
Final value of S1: 10.31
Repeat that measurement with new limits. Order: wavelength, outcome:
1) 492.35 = 9.088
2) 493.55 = 9.486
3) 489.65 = 10.54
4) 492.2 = 8.297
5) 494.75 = 9.973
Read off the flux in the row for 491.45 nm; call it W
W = 9.836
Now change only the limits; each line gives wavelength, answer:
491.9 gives 7.878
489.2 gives 8.375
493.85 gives 8.996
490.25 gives 9.85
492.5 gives 9.555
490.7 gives 10.16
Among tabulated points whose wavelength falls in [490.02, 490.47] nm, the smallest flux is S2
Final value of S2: 9.849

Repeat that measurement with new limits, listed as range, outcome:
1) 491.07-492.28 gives 7.616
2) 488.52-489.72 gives 8.064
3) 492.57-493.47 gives 9.56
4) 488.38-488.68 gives 9.203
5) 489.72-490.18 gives 10.05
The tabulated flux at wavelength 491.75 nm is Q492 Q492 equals 8.87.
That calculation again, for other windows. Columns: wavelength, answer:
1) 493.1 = 10.11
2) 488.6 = 9.203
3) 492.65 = 9.954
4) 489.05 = 8.064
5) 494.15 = 9.584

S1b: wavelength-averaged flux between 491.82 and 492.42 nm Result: 8.22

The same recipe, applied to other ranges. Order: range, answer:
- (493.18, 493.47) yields 9.69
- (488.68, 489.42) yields 8.68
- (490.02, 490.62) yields 9.97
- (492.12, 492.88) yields 9.42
